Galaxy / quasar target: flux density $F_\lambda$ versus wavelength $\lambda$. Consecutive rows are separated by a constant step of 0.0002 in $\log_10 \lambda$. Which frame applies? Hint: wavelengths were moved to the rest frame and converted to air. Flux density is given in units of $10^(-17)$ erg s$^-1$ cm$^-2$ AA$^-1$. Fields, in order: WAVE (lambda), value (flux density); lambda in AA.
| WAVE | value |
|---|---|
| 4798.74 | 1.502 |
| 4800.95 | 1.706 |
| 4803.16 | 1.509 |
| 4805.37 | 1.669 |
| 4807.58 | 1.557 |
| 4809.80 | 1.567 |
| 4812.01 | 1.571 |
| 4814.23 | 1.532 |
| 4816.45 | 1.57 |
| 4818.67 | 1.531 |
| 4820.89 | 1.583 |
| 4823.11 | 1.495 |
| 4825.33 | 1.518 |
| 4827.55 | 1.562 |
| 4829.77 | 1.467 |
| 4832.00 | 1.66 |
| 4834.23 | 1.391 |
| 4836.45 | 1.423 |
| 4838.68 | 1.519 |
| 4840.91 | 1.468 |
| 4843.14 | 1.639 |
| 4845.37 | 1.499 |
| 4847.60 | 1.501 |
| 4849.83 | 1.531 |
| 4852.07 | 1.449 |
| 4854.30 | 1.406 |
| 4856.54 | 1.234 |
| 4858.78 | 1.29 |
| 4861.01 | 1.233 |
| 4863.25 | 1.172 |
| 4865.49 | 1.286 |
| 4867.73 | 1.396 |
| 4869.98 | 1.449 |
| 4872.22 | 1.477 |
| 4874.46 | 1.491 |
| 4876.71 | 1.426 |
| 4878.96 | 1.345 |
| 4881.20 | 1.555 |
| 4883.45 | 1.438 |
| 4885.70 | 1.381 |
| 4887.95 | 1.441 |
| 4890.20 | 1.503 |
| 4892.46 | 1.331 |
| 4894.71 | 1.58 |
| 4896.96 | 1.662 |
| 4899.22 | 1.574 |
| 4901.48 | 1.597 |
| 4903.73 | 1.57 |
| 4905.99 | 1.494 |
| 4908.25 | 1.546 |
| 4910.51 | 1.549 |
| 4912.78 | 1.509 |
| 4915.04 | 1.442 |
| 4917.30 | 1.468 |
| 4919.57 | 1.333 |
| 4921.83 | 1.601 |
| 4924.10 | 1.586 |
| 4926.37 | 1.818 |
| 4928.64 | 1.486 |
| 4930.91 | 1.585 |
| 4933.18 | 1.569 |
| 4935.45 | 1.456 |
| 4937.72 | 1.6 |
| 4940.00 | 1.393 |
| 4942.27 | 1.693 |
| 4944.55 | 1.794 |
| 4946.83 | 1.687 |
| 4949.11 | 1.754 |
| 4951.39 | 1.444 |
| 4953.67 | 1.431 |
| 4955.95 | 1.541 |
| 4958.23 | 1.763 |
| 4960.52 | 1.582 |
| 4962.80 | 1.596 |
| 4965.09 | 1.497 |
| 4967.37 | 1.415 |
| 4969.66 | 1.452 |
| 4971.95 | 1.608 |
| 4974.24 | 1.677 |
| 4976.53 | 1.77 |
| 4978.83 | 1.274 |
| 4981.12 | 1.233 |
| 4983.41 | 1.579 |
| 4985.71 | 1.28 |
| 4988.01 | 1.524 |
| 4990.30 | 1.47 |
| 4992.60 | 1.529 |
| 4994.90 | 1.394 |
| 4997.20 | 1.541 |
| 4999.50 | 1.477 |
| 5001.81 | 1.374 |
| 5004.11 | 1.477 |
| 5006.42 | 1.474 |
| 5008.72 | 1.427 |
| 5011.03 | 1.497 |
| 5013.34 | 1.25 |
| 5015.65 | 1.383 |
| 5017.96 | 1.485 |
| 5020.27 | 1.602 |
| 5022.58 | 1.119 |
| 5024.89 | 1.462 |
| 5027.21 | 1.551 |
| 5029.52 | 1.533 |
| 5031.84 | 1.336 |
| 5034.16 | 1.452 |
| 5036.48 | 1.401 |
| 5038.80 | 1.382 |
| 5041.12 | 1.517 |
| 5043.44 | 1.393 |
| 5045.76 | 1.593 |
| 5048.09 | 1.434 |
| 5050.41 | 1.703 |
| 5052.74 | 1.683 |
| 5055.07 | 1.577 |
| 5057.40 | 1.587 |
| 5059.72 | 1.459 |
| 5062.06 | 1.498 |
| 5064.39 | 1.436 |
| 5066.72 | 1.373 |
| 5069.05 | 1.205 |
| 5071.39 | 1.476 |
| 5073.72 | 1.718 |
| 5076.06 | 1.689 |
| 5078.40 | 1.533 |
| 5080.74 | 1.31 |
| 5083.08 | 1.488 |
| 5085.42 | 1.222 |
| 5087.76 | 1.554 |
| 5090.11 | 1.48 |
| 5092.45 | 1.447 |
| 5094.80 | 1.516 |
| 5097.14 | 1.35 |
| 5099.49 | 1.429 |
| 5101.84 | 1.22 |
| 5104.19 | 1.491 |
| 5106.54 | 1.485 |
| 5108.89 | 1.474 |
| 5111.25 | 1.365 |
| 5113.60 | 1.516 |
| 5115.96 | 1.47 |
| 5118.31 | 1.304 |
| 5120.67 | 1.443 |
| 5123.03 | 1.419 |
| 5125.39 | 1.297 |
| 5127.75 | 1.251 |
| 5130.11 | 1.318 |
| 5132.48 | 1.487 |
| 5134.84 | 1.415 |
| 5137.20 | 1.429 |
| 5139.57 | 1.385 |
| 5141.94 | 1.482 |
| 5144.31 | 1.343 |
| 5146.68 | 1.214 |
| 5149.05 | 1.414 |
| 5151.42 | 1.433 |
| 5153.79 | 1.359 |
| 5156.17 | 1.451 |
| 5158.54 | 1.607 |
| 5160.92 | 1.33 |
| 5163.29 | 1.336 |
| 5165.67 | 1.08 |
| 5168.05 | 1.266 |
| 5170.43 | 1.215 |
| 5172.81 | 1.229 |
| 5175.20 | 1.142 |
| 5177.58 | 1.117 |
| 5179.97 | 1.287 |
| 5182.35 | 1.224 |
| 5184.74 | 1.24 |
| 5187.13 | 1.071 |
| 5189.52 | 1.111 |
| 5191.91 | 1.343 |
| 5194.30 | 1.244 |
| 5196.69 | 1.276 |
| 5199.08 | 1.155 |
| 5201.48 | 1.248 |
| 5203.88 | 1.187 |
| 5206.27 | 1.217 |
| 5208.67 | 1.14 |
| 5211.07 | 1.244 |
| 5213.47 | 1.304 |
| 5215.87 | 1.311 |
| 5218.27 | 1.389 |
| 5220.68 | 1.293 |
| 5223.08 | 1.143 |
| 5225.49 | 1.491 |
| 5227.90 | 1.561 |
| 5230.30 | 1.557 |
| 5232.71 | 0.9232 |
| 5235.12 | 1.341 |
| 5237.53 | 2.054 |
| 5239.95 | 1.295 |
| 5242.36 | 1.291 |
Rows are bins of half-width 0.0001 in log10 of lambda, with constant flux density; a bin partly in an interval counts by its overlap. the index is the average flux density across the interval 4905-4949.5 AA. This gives 1.57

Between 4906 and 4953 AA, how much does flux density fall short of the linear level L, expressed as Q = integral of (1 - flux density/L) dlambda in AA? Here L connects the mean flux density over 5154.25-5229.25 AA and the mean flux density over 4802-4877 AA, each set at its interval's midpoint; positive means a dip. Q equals -4.7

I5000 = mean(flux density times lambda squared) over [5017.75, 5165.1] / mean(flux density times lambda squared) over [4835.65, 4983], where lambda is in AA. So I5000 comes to 1.03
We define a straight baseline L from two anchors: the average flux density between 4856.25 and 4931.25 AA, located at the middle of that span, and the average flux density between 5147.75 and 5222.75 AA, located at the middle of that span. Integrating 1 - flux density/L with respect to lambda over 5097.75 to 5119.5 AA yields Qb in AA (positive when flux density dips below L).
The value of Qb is -1.6 AA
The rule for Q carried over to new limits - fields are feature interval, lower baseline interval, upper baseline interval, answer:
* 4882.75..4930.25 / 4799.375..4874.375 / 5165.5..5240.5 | -2.6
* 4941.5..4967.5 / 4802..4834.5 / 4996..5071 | -2.0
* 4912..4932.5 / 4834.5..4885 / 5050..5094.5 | -1.4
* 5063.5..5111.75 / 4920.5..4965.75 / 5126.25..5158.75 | 0.2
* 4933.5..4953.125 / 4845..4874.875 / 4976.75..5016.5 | -2.6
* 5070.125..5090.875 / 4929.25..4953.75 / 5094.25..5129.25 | -0.9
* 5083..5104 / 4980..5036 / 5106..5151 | -0.1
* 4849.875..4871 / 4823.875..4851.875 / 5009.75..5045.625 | 2.4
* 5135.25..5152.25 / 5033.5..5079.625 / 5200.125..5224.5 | -0.3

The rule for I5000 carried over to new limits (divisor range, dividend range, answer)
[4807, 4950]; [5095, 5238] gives 0.99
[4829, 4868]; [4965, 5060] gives 1.11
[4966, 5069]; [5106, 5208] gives 0.95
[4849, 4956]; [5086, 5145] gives 1.03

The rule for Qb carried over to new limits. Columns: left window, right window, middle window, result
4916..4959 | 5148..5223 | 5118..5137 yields -0.5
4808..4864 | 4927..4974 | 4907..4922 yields 0.5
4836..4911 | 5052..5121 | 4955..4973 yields -1.2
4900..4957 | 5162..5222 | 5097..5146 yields -3.1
